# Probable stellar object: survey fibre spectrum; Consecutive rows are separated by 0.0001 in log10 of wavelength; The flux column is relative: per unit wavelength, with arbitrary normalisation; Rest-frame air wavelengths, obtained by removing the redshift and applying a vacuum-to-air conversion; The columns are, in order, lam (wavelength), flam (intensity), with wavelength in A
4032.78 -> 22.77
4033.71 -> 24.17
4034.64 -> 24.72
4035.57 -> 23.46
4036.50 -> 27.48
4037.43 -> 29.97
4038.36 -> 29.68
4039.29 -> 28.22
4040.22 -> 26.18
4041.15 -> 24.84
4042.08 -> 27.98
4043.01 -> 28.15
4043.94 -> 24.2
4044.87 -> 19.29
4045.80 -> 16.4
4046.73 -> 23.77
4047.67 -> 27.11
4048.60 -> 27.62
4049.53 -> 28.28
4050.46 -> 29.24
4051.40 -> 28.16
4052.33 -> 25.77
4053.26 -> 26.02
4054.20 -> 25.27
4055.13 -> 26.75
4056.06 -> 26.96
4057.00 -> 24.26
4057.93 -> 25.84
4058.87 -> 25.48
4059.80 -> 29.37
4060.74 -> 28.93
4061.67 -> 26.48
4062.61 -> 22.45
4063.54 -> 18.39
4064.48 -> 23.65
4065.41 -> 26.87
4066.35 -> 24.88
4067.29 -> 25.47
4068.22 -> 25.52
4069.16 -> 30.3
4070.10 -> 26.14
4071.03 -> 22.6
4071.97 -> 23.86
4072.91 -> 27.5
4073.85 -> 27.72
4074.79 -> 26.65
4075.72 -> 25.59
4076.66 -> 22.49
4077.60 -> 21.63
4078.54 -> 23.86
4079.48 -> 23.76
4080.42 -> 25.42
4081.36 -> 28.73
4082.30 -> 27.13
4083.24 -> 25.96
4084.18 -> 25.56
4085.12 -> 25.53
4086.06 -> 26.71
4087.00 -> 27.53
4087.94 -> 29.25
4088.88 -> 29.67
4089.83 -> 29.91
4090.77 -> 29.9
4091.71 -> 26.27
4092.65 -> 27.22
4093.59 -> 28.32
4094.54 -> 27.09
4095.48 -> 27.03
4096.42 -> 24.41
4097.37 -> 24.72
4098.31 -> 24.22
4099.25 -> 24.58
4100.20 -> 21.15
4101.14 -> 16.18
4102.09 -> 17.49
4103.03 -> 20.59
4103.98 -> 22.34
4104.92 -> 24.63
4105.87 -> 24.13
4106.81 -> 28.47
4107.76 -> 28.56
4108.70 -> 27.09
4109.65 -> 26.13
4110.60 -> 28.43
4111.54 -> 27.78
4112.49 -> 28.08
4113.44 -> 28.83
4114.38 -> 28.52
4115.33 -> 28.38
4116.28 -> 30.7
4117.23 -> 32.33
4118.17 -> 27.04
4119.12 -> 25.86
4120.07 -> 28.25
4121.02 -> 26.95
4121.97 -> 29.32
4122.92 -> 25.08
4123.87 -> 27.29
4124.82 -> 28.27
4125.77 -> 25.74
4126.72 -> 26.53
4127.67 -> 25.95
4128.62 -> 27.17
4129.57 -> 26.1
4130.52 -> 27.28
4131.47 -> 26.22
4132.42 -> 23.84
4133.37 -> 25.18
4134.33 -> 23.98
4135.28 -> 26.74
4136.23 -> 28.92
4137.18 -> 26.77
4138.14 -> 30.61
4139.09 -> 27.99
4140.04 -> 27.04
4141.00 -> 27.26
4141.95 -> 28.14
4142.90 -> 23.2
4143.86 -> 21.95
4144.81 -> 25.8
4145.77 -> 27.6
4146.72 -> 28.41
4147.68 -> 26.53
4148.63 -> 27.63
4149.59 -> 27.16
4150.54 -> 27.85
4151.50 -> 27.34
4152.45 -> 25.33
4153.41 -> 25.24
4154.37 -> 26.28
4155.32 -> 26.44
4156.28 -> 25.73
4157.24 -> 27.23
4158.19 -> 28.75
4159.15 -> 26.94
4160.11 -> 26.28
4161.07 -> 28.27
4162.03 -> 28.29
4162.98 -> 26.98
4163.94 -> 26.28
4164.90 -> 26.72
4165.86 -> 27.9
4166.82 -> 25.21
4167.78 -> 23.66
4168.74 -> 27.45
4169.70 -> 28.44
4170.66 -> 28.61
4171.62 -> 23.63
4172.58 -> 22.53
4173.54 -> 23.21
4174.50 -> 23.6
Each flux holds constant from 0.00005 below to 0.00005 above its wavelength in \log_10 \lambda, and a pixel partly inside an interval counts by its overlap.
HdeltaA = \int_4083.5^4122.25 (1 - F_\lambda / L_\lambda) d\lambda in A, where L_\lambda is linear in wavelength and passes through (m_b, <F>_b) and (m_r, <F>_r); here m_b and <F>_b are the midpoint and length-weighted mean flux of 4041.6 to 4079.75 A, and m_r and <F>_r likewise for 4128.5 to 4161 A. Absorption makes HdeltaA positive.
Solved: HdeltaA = -0.7 A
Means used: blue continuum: 25.4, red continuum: 26.6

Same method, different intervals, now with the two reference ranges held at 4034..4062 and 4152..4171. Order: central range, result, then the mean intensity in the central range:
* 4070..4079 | 0.54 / 24.8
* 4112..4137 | -0.62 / 27.2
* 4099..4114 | 1.03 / 24.7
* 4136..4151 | -0.19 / 27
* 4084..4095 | -0.58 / 27.8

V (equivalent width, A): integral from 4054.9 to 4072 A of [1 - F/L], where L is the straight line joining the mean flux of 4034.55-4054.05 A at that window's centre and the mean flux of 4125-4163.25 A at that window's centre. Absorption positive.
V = 0.42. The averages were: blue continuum 26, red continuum 26.7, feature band 25.5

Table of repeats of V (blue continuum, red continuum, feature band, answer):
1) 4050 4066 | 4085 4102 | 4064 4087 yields 0.25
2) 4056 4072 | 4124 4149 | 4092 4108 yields 1.14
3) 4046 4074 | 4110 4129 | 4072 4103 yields 1.47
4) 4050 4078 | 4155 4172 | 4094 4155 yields 0.25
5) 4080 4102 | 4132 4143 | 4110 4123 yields -0.93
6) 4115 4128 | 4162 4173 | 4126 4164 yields 0.39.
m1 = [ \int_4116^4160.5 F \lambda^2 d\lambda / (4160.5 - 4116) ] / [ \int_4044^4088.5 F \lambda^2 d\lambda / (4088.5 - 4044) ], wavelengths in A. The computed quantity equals 1.09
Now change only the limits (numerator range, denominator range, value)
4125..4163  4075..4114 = 1.06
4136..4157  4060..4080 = 1.11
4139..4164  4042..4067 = 1.10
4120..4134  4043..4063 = 1.07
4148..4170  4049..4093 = 1.07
